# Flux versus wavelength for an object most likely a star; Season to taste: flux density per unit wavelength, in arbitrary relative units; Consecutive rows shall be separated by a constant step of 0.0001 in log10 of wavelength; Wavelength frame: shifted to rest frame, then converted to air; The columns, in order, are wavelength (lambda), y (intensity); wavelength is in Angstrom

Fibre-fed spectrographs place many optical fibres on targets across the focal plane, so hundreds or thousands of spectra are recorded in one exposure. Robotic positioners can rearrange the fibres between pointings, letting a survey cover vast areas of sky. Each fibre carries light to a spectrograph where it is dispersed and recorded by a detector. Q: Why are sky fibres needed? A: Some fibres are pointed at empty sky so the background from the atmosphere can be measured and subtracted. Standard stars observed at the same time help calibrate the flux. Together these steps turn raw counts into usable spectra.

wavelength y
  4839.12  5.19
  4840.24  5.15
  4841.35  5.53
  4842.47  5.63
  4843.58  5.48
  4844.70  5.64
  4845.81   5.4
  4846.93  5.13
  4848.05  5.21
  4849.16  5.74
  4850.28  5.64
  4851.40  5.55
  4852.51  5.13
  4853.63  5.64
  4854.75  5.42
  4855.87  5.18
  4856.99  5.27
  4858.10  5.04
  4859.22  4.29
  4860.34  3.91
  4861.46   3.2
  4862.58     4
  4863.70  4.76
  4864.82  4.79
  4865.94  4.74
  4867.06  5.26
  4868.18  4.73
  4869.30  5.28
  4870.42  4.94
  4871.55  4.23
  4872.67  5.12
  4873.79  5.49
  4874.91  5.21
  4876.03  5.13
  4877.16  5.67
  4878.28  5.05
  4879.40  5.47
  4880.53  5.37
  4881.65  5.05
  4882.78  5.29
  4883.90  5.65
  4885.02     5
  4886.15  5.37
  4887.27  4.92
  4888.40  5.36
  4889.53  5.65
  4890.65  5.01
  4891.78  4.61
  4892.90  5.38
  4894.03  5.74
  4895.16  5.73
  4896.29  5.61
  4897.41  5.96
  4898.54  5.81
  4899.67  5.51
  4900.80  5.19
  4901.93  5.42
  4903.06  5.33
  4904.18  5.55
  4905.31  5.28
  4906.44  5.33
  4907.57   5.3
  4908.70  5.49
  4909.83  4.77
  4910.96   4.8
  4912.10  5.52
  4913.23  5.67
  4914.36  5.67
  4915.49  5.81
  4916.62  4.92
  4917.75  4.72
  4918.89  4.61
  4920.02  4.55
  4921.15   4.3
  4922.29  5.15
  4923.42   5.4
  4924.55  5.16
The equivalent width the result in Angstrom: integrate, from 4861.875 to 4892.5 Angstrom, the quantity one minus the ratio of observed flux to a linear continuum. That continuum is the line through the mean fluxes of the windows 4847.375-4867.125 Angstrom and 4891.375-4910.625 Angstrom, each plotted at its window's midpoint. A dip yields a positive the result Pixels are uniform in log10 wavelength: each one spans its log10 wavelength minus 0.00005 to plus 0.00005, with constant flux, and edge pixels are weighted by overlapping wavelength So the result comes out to 0.5 Angstrom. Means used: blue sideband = 4.92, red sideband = 5.41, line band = 5.07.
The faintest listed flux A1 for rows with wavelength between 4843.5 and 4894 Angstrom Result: 3.2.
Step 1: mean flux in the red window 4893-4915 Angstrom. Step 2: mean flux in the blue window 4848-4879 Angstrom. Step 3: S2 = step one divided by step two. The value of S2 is 1.09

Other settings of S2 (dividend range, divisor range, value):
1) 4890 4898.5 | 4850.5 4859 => 1.03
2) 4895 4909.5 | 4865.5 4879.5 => 1.08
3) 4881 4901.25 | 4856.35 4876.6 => 1.13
